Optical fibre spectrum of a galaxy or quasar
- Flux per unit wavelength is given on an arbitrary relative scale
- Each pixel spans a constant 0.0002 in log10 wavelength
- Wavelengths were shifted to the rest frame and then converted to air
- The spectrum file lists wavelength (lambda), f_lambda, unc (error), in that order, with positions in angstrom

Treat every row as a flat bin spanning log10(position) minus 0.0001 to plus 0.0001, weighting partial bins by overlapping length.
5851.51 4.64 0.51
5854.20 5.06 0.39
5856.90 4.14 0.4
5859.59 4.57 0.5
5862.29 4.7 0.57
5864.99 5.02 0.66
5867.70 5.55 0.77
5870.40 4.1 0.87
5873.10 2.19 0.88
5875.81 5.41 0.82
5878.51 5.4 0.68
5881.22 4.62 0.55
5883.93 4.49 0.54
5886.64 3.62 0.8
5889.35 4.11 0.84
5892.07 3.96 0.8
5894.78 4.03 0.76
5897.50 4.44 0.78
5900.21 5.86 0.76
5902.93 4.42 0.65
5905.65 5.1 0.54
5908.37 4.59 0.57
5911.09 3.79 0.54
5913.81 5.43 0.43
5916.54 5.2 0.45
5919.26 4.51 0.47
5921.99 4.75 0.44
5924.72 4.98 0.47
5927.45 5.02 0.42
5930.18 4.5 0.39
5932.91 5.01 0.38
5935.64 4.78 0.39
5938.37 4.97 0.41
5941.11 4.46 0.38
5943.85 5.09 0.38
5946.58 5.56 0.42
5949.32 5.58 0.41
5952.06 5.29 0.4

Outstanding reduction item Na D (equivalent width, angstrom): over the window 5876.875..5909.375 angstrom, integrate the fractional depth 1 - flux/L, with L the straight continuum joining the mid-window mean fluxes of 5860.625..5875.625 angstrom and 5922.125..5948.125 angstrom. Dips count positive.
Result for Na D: 0.3 angstrom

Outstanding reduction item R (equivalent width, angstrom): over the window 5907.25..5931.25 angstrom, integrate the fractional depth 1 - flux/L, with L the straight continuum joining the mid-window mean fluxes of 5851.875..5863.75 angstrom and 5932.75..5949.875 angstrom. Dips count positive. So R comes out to 0.9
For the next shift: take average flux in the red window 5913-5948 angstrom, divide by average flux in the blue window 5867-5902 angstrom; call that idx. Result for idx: 1.12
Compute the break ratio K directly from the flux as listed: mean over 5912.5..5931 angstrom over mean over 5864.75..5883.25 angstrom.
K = 1.07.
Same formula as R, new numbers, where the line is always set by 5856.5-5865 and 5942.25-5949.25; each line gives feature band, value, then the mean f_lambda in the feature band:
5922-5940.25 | 1.3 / 4.86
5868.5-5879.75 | 0.9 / 4.33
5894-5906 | 0.4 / 4.78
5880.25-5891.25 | 1.4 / 4.18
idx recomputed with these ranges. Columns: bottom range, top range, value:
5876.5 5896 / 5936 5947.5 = 1.14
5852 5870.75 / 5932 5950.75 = 1.06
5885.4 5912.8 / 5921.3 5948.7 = 1.12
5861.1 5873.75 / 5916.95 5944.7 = 1.09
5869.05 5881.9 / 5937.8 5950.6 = 1.19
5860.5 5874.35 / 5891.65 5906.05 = 1.07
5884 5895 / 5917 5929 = 1.21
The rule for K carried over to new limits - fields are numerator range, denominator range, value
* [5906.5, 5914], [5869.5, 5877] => 1.17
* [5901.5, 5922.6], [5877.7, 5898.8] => 1.10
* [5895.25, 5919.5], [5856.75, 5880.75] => 1.05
